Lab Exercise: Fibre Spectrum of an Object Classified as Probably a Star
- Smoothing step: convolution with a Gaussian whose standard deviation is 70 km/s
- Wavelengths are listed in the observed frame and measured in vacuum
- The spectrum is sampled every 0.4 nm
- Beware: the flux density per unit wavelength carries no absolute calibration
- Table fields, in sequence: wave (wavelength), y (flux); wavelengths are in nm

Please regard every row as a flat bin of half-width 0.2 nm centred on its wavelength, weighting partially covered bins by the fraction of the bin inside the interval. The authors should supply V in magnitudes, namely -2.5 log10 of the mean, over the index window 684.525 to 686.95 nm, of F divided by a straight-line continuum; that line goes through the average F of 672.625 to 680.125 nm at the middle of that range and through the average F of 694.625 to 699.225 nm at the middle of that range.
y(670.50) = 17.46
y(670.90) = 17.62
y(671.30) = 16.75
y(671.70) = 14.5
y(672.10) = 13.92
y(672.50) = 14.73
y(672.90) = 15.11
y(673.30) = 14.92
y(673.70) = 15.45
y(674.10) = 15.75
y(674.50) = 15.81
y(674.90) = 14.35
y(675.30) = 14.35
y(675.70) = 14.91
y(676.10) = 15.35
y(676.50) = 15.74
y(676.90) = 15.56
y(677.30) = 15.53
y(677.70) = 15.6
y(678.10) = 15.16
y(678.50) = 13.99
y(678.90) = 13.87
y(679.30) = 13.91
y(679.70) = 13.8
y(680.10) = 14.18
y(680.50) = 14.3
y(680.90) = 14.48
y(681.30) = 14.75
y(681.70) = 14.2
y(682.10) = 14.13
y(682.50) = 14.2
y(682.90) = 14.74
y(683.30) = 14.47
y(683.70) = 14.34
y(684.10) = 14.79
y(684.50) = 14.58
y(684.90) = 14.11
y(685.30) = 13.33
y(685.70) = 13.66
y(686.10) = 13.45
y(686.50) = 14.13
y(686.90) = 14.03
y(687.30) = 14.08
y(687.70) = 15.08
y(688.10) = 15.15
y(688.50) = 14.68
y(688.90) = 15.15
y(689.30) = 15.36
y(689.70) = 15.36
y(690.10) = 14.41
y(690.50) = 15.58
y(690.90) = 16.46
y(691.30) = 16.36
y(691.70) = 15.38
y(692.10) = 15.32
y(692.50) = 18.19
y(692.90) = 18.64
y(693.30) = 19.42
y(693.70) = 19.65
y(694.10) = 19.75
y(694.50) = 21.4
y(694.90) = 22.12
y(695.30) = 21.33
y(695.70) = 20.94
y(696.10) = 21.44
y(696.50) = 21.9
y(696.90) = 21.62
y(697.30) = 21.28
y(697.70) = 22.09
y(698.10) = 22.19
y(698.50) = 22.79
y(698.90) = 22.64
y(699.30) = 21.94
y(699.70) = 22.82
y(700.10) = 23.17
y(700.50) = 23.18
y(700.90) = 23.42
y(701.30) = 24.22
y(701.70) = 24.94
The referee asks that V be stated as 0.291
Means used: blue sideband 14.9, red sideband 21.8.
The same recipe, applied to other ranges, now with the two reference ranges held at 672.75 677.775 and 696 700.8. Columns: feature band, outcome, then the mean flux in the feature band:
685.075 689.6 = 0.298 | 14.4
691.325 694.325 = 0.149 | 18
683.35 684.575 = 0.225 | 14.6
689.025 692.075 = 0.269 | 15.5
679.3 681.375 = 0.180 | 14.2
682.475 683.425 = 0.208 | 14.5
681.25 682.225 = 0.201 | 14.3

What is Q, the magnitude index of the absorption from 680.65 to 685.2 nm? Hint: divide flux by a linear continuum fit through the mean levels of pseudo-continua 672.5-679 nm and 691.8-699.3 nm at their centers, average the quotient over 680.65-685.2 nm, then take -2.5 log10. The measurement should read 0.19 mag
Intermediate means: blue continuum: 15.1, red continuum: 20.7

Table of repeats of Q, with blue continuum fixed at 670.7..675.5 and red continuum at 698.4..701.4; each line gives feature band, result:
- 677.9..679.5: 0.19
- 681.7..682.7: 0.25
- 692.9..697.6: 0.04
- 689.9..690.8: 0.31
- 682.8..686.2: 0.29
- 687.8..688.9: 0.30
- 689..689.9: 0.29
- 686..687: 0.35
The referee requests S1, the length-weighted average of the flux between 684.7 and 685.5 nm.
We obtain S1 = 13.7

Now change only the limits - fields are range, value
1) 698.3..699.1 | 22.7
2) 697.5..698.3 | 22.1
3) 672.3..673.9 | 15.1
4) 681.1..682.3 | 14.4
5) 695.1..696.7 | 21.4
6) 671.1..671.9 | 15.6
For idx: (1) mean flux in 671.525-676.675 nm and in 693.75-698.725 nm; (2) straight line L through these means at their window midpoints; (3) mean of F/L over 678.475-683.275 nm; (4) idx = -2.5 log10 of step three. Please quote 0.19 mag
